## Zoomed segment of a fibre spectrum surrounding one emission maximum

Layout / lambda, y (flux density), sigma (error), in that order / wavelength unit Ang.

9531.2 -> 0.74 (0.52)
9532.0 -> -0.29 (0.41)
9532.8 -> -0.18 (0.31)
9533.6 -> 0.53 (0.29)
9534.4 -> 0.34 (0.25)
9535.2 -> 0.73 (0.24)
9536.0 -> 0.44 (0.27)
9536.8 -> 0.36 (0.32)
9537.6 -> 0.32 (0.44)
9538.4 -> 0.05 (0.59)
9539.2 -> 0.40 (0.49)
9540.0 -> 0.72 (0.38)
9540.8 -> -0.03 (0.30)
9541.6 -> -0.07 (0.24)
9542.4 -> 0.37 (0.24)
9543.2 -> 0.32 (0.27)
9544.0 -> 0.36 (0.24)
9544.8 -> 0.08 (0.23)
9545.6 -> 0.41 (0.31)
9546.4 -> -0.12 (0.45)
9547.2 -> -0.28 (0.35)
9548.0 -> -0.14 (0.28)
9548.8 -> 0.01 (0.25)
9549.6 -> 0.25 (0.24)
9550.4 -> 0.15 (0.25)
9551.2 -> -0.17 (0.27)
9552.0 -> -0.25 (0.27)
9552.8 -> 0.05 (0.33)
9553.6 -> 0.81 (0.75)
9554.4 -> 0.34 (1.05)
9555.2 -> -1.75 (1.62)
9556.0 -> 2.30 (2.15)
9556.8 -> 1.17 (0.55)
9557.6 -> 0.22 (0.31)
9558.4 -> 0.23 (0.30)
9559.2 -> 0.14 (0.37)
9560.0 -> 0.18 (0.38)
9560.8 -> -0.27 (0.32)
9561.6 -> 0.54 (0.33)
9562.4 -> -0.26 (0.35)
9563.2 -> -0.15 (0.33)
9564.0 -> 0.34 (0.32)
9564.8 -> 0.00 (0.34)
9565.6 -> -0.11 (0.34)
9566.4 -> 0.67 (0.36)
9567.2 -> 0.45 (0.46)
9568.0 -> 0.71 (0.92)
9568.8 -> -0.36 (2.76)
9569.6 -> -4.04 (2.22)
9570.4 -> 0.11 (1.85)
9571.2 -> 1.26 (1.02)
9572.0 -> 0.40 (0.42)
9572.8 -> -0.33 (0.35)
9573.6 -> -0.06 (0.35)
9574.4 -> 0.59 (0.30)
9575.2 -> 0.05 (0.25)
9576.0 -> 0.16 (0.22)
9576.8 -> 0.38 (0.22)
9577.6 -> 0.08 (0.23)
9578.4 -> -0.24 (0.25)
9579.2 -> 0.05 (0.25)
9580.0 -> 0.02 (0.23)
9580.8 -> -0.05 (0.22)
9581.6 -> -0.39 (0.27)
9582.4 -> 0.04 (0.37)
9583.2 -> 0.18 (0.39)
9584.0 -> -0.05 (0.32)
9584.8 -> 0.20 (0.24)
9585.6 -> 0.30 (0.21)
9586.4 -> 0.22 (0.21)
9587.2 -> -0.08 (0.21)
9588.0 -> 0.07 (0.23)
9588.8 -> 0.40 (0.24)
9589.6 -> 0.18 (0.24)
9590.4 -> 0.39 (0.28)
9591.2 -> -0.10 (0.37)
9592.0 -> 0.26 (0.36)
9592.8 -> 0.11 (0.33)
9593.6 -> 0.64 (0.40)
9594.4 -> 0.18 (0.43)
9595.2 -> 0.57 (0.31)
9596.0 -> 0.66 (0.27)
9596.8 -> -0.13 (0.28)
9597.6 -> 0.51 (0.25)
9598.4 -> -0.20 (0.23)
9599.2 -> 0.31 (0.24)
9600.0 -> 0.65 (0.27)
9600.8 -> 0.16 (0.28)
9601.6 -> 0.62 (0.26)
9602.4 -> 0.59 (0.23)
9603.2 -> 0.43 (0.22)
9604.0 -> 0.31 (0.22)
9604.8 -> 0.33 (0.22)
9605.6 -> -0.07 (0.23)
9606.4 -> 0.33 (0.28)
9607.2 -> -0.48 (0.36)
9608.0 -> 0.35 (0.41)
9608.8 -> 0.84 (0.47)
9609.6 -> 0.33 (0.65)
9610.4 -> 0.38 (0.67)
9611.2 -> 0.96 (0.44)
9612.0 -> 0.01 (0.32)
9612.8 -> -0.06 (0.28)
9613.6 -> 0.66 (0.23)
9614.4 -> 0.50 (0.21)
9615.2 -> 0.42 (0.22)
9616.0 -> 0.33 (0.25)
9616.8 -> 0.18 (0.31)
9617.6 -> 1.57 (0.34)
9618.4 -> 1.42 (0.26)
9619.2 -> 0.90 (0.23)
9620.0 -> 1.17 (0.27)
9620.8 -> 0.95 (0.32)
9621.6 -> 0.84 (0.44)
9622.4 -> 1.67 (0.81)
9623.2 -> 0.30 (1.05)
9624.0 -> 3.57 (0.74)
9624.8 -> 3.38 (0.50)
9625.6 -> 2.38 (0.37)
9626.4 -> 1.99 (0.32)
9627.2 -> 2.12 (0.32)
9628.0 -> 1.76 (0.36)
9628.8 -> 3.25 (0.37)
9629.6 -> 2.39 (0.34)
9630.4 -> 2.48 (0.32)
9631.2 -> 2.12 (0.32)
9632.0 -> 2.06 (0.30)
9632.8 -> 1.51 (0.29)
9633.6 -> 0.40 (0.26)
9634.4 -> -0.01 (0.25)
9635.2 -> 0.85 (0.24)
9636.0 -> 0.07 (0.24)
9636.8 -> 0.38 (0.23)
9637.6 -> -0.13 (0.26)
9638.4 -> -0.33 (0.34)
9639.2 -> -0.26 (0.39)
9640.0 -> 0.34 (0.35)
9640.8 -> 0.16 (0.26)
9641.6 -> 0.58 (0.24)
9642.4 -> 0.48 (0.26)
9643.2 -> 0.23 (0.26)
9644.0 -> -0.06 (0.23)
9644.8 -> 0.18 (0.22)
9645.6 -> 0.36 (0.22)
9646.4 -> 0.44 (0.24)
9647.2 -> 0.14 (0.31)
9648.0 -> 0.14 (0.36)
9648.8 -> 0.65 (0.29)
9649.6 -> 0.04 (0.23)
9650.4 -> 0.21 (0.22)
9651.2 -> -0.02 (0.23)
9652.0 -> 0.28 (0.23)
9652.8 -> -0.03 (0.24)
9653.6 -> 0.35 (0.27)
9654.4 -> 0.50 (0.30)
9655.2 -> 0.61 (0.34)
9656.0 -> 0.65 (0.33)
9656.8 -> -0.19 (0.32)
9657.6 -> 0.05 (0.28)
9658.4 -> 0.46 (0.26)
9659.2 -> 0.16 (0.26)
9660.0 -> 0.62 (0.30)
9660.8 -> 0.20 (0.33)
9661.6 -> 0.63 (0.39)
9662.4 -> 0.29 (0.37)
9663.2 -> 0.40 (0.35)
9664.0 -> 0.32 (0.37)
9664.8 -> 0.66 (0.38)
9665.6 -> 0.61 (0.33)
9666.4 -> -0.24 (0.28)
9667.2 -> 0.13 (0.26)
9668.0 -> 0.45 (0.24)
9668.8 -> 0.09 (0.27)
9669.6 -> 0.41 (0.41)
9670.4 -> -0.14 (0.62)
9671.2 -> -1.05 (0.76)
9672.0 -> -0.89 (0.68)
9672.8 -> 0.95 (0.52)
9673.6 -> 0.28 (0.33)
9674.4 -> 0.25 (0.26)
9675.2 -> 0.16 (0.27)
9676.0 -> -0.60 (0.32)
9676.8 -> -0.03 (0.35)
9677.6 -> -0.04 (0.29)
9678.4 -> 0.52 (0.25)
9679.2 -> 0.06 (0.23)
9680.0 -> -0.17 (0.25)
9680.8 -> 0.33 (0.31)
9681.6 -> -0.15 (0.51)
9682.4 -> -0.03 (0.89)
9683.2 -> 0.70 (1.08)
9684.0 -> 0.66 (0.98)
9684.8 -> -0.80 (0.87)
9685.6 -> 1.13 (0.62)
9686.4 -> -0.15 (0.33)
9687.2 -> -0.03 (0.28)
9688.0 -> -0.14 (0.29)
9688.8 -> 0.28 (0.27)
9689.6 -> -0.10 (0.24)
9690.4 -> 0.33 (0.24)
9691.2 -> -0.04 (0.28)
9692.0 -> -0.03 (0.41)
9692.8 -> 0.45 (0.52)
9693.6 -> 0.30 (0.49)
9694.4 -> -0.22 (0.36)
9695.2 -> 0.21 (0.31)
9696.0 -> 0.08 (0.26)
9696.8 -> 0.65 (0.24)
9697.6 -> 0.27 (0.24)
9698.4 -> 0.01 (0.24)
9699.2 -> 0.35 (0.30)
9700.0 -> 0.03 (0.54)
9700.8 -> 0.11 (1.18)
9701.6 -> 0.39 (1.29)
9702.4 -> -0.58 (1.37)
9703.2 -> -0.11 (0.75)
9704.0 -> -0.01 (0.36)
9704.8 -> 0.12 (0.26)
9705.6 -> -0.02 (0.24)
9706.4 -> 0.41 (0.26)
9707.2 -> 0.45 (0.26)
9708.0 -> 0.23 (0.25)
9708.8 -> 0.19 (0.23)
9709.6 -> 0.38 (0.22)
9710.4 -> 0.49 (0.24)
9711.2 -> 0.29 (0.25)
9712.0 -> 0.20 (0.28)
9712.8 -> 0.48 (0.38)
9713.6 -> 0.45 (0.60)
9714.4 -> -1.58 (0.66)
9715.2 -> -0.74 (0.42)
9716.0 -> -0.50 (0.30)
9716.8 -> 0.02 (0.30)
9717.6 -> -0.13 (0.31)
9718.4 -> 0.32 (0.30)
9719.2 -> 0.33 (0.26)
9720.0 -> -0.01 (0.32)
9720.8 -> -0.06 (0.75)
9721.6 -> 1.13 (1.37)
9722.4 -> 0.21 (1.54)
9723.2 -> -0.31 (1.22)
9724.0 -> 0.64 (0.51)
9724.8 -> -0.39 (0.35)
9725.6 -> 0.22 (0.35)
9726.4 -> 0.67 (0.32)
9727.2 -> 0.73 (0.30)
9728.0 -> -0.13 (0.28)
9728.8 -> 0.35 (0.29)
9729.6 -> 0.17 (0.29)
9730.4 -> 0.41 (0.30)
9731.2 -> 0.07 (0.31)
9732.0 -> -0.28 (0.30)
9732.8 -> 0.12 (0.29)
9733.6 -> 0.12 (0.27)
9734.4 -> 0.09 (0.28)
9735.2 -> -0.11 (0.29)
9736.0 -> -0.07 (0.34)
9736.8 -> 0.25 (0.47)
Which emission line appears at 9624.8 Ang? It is [O II] 3727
